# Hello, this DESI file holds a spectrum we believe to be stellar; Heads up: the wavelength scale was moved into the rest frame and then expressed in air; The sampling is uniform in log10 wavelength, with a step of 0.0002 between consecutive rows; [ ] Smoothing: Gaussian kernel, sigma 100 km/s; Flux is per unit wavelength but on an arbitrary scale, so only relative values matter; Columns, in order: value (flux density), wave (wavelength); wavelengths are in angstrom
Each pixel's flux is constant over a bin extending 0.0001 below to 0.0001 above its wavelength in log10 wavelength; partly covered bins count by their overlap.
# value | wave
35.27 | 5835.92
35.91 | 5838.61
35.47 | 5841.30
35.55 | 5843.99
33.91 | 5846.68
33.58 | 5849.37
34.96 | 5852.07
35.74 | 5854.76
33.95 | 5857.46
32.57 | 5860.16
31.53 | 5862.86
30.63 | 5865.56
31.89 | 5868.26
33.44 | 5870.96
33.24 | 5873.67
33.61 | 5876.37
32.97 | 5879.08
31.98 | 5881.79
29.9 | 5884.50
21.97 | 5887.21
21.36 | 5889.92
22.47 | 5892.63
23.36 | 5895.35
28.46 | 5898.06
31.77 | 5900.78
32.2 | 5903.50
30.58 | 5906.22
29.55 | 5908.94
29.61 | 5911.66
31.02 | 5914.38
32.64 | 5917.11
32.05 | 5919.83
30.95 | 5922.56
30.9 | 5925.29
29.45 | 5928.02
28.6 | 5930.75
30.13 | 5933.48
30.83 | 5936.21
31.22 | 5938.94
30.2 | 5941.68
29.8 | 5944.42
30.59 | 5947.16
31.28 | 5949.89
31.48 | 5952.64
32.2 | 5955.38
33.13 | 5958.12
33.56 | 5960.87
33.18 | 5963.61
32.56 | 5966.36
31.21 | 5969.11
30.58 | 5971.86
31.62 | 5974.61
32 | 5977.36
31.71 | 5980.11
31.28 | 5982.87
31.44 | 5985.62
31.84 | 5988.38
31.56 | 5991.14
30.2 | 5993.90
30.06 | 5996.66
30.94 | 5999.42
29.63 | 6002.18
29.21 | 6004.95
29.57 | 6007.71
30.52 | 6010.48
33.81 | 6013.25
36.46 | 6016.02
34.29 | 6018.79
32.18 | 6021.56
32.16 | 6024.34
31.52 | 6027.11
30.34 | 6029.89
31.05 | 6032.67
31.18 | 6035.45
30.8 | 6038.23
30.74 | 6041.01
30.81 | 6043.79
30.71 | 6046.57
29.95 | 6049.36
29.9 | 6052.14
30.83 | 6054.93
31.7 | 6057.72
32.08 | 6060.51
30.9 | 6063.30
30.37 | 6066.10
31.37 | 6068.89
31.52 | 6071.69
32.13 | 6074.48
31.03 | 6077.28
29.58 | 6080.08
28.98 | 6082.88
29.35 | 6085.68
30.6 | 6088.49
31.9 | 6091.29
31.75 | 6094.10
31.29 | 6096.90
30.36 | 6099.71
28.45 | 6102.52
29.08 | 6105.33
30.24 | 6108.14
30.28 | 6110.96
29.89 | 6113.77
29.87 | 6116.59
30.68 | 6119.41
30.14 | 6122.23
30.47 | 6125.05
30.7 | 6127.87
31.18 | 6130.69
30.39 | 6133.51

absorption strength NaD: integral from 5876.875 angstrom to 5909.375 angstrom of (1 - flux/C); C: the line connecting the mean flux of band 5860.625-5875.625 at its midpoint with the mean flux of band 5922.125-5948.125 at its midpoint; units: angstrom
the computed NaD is 3.4 angstrom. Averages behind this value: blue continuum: 32.2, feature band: 28.1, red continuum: 30.2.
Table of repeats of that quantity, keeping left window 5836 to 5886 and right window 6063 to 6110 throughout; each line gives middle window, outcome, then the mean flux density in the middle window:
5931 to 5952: 1.20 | 30.5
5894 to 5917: 2.16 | 29.7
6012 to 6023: -0.98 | 34.2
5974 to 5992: 0.11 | 31.6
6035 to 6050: 0.18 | 30.7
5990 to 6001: 0.35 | 30.7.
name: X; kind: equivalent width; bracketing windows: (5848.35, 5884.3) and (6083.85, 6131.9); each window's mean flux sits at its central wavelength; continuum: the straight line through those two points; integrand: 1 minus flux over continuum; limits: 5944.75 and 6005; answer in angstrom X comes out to 0.7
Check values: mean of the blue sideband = 33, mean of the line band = 31.4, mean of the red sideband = 30.3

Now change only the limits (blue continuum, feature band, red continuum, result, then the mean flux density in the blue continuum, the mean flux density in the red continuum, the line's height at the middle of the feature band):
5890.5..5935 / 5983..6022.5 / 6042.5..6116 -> -1.9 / 29.5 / 30.6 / 30.1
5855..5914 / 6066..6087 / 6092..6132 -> -0.2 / 30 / 30.3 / 30.3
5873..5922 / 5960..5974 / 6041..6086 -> -1.0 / 29.3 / 30.7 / 29.9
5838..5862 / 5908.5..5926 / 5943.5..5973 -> 1.0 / 34.5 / 31.8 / 32.8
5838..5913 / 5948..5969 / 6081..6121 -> -1.1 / 31.1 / 30.2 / 30.8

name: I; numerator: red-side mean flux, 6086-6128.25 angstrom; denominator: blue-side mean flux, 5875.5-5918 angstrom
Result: 1.1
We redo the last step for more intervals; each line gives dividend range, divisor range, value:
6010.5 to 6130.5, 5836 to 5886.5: 0.93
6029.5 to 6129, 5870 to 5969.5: 1.01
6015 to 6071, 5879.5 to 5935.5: 1.08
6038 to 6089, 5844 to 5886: 0.93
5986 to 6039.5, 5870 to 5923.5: 1.06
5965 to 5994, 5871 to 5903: 1.10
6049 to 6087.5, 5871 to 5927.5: 1.04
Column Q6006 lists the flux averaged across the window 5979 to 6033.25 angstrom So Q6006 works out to 31.5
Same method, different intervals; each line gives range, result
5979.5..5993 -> 31.5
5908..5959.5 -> 30.8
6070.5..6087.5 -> 30.4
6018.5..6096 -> 31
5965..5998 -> 31.3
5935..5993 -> 31.6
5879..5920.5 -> 28.7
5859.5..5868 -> 31.5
